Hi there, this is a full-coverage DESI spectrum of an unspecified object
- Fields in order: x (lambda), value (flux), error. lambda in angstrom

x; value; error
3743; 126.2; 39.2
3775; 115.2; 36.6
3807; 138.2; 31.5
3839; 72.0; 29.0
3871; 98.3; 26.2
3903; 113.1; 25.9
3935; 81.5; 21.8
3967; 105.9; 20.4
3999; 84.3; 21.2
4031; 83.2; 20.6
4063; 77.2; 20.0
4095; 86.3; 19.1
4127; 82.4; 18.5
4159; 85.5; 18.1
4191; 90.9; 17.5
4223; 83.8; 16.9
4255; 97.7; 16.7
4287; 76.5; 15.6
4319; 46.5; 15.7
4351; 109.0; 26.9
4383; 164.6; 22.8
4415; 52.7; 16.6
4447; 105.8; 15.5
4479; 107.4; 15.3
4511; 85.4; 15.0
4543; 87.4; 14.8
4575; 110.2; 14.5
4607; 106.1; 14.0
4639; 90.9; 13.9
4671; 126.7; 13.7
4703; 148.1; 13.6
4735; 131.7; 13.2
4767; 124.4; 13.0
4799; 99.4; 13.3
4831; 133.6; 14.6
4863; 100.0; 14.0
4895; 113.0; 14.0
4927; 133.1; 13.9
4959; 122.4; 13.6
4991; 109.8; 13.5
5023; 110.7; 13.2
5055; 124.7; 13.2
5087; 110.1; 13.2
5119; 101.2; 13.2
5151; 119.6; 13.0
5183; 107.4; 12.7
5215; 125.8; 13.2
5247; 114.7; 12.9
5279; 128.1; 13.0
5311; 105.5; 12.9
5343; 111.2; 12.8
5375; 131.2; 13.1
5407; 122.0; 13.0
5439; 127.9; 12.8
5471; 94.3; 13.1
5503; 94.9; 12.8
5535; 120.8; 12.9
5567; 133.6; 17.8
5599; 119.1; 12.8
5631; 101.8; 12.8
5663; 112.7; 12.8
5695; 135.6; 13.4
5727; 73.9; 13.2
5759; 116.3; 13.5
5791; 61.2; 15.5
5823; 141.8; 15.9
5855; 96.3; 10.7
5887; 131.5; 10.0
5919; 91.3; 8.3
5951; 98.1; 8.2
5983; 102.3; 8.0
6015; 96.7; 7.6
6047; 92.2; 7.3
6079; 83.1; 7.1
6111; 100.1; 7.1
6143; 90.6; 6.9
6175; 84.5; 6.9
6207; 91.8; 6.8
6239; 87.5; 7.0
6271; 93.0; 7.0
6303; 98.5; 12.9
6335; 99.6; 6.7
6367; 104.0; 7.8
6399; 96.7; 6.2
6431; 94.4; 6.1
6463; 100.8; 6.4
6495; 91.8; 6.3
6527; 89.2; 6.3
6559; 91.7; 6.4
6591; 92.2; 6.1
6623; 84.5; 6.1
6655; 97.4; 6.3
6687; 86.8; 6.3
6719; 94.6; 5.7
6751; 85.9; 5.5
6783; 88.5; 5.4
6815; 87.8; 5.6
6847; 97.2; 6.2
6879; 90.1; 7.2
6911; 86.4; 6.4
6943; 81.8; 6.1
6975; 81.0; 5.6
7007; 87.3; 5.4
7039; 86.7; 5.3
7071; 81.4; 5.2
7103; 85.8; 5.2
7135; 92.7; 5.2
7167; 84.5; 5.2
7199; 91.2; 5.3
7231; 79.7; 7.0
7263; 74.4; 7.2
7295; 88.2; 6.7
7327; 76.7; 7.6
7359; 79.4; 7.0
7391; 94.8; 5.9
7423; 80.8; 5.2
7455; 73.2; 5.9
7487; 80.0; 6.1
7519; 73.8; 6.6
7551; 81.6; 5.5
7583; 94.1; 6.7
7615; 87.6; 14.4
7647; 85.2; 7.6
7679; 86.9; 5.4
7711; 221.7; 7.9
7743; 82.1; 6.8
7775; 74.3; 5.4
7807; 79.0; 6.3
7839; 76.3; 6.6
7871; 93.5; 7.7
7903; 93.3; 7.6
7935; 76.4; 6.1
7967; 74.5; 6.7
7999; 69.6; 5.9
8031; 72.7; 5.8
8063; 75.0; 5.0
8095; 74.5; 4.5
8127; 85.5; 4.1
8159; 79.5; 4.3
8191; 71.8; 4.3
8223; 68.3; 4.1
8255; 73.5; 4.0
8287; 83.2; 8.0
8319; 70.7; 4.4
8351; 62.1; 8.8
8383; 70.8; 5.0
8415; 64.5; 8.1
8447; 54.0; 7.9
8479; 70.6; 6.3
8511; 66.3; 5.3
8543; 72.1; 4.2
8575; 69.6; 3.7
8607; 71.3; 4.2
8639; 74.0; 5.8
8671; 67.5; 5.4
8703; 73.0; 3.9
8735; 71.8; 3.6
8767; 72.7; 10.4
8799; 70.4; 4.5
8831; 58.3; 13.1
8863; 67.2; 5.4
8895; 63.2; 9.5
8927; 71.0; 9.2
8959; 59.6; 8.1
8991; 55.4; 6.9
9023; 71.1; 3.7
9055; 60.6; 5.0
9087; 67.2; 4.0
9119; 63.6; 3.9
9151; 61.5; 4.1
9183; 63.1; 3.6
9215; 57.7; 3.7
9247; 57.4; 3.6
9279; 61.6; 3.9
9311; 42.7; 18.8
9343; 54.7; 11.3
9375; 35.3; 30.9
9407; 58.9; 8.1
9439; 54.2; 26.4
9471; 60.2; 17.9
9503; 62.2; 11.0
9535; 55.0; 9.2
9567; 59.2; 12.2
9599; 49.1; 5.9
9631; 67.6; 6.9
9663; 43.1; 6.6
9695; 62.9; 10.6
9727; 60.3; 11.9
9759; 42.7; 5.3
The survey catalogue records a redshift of 0.17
